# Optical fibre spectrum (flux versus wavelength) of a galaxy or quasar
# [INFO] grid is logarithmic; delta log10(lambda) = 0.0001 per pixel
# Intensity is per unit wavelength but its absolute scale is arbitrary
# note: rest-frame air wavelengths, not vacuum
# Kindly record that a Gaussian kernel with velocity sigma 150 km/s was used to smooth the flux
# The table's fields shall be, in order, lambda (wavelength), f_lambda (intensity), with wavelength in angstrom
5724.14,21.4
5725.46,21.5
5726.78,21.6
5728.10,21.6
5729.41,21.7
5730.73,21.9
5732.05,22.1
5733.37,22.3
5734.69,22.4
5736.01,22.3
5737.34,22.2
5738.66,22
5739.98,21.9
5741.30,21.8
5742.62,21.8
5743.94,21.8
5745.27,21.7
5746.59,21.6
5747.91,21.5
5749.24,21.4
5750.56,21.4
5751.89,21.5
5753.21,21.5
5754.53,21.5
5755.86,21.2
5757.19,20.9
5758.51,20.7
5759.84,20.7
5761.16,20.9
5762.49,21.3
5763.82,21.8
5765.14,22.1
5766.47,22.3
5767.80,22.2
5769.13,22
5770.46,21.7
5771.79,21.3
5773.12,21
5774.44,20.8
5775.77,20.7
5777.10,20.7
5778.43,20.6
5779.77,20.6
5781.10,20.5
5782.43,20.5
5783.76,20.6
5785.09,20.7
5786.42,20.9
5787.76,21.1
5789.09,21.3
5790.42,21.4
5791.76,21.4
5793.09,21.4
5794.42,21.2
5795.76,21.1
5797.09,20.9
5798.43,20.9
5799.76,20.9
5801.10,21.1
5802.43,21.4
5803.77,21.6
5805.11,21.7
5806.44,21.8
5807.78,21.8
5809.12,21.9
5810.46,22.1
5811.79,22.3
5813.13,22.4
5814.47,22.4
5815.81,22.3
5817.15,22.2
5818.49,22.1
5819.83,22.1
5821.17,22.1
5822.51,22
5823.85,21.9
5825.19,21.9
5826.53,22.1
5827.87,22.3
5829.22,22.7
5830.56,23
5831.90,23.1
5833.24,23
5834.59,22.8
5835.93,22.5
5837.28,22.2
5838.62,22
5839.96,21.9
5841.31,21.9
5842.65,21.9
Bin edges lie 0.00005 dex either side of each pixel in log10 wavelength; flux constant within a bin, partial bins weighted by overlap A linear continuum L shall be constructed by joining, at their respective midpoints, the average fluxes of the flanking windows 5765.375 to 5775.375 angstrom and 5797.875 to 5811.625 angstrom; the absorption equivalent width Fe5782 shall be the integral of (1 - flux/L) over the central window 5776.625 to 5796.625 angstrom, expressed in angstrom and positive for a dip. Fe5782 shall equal 0.6 angstrom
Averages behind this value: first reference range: 21.6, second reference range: 21.6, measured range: 20.9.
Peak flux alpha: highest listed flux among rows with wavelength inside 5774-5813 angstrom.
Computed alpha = 22.3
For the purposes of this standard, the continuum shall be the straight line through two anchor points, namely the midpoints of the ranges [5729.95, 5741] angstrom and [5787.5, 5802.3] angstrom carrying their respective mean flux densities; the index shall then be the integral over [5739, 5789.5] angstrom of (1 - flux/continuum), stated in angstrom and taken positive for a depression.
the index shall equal 0.9 angstrom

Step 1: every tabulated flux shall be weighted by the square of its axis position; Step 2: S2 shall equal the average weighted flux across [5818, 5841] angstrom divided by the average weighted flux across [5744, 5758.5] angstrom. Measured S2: 1.1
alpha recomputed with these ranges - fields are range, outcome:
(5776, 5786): 20.7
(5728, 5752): 22.4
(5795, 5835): 23.1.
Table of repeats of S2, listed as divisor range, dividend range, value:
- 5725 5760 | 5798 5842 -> 1.05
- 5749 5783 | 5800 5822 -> 1.05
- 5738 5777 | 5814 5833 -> 1.06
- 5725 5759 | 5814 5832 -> 1.06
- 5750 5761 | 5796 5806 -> 1.02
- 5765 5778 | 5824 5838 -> 1.07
